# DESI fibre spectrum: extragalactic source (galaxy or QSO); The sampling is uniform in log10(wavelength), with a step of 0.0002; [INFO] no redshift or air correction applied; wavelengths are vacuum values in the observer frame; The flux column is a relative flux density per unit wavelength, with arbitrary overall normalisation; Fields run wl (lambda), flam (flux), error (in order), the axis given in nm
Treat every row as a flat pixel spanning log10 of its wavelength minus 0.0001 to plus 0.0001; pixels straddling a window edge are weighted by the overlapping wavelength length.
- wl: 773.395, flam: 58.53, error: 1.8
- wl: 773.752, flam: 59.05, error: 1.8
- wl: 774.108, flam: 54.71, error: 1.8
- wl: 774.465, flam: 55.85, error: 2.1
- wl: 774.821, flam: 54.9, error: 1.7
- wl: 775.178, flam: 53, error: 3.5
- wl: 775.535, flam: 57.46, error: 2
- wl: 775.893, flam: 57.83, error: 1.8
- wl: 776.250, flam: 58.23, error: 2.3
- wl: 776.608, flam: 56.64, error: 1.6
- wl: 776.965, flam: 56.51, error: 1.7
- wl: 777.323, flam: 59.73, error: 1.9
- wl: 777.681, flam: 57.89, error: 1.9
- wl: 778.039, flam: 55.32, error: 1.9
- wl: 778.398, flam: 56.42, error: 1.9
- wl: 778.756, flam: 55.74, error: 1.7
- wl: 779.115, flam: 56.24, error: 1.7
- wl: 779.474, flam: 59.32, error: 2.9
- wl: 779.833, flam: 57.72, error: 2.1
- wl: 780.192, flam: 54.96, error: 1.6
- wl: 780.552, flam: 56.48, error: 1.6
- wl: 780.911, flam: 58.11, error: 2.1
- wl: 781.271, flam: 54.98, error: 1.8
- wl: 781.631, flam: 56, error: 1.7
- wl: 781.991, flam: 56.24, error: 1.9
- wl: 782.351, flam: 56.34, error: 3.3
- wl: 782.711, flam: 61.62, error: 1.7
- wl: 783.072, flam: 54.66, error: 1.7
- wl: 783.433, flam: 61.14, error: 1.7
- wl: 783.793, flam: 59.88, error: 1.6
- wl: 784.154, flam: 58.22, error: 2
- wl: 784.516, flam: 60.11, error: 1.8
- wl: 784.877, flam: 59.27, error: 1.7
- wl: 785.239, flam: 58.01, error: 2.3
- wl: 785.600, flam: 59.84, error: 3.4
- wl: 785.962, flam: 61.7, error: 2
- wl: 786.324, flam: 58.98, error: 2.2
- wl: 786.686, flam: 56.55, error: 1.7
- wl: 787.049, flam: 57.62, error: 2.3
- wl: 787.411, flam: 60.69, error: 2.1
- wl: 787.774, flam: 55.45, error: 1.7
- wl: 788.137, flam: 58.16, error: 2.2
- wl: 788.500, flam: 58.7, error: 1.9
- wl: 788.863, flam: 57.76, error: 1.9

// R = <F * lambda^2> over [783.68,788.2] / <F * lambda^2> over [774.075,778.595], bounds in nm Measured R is 1.07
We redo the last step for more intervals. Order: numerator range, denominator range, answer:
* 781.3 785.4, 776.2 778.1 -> 1.03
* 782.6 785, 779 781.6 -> 1.05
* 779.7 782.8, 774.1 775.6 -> 1.05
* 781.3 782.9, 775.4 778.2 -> 1.01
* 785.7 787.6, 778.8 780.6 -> 1.06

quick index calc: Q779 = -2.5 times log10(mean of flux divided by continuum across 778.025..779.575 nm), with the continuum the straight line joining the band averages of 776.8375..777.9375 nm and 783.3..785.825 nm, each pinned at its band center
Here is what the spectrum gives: 0.031 mag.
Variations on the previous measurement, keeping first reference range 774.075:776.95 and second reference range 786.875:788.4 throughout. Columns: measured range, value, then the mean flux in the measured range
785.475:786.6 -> -0.04 mag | 59.9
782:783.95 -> -0.02 mag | 58.5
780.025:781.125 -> 0.01 mag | 56.5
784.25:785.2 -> -0.03 mag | 59.3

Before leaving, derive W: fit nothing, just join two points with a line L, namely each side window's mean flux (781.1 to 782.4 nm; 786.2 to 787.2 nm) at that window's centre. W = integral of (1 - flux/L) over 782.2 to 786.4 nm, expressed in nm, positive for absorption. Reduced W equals -0.18 nm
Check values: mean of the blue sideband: 55.9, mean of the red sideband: 57.6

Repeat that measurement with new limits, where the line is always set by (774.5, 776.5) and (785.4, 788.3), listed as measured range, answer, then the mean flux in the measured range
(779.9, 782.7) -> 0.04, 56.6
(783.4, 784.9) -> -0.04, 59.7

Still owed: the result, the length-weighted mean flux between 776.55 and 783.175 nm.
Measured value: 56.9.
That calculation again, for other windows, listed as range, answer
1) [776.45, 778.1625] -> 57.3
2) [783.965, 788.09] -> 58.7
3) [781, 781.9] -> 55.8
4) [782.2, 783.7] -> 58.6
